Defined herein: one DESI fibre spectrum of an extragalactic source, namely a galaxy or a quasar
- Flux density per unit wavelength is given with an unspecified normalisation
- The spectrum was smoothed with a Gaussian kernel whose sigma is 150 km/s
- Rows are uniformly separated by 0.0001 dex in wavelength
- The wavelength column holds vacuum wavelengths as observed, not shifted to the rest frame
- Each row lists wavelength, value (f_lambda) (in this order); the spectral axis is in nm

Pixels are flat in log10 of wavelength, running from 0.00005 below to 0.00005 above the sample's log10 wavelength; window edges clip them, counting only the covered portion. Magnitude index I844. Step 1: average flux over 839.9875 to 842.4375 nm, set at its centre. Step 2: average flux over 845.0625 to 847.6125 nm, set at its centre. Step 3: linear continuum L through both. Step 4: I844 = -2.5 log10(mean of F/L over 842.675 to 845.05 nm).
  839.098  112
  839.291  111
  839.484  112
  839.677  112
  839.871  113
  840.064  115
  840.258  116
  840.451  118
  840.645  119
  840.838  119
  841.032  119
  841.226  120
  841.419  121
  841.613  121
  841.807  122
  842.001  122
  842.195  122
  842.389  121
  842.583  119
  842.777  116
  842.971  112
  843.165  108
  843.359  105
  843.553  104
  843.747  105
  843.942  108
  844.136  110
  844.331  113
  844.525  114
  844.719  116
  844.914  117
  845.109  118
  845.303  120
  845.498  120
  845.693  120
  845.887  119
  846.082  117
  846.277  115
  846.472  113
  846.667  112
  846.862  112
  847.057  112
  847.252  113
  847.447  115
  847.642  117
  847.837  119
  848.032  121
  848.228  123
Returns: 0.065 mag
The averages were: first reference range 120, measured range 111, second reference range 116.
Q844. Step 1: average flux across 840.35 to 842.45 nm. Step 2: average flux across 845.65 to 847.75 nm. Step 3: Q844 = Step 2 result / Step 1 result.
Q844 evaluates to 1.0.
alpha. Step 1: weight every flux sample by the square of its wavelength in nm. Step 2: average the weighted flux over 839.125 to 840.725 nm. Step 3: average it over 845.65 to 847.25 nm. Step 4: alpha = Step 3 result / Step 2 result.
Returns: 1.02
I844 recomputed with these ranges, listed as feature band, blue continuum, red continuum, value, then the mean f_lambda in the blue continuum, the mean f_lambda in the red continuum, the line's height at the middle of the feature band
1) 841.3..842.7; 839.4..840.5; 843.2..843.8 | -0.11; 114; 105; 109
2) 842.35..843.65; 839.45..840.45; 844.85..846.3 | 0.04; 114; 118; 116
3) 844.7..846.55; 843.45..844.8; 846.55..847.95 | -0.05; 110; 114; 112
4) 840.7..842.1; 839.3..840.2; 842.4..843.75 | -0.08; 113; 111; 112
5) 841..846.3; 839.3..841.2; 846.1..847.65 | -0.01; 116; 114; 115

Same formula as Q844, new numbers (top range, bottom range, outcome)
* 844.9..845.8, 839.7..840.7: 1.03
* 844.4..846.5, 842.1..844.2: 1.05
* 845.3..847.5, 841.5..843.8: 1.00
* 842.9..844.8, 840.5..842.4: 0.91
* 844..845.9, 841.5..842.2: 0.96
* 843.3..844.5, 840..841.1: 0.92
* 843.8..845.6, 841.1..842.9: 0.95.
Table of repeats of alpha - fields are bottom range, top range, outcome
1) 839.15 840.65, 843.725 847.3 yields 1.02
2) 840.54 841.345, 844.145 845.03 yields 0.97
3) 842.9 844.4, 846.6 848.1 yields 1.08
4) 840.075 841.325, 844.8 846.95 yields 1.00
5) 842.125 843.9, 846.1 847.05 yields 1.02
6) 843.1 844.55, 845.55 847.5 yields 1.07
